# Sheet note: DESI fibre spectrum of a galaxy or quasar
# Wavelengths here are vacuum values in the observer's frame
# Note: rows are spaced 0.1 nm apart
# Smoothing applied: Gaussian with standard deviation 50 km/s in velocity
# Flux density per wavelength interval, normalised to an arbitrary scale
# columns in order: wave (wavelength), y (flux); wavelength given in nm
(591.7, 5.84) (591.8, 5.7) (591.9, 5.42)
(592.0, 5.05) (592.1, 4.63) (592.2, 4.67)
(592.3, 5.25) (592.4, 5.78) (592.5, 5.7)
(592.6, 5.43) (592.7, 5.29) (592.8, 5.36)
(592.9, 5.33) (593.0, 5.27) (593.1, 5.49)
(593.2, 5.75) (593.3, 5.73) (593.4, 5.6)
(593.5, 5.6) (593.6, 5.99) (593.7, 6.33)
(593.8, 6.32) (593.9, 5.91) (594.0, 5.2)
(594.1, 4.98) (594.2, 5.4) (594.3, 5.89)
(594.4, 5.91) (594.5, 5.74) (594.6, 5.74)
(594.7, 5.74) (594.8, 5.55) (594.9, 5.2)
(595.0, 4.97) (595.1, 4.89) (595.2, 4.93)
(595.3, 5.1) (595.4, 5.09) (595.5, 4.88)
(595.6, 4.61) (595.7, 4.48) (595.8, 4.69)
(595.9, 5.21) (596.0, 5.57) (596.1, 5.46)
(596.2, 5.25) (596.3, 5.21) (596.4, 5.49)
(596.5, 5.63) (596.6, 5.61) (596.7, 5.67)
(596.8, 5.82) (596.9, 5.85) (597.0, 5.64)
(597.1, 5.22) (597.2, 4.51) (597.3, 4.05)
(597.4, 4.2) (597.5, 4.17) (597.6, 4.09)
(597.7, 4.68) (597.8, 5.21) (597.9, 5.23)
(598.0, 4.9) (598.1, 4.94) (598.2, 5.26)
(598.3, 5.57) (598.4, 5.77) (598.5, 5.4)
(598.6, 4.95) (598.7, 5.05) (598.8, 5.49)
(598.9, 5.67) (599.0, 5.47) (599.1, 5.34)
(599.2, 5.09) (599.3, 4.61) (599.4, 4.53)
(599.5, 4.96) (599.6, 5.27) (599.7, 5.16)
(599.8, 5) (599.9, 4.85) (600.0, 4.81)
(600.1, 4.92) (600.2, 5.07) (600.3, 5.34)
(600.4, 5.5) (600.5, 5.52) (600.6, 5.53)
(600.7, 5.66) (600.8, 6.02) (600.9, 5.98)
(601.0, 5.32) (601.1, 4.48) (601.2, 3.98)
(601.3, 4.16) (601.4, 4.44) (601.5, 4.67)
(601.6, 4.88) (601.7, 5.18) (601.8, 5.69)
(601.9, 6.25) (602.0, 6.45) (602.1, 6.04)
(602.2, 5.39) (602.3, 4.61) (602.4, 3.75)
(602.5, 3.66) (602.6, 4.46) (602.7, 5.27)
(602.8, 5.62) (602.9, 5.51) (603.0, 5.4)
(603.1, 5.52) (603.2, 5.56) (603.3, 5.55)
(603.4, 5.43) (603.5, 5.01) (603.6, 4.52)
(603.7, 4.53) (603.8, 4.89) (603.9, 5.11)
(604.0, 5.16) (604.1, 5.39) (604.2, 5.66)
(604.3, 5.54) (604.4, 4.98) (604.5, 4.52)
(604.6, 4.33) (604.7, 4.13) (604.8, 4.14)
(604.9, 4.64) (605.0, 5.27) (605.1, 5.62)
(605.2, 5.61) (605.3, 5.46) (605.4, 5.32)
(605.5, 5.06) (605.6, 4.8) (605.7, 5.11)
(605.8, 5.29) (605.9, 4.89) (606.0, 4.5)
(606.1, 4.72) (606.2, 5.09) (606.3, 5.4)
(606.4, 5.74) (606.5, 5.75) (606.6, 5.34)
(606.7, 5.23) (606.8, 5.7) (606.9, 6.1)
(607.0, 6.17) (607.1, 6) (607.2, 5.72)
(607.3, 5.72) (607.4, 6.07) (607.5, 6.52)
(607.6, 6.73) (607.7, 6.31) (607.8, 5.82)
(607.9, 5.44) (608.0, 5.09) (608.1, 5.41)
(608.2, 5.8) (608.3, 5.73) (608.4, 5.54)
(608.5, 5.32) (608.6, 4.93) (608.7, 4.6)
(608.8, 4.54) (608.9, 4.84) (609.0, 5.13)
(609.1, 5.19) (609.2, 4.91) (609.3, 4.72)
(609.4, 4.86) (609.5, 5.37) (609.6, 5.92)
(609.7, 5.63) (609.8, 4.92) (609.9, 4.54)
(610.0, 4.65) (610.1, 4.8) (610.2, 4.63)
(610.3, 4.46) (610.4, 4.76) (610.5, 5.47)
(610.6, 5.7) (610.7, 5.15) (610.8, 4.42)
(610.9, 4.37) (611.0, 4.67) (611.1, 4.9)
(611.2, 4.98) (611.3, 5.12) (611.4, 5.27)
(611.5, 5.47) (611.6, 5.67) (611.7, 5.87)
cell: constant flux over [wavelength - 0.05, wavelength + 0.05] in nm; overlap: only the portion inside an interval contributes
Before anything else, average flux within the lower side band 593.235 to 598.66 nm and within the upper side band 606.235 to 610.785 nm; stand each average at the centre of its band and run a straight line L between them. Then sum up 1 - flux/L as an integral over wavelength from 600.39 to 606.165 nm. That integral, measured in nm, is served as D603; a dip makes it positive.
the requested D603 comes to 0.26 nm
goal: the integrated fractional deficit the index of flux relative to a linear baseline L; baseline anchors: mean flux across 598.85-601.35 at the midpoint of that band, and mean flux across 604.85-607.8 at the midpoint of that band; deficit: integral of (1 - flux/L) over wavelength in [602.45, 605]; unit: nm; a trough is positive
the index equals 0.18 nm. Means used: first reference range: 5.13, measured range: 4.99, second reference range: 5.52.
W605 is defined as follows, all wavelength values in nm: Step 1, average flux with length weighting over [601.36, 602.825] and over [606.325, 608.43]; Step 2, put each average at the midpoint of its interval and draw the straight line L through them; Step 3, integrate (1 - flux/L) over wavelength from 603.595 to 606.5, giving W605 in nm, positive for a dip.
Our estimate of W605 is 0.24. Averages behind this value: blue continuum 5.09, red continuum 5.8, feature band 5.03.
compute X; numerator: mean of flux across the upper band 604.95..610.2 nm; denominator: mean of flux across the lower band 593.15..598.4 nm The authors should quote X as 1.01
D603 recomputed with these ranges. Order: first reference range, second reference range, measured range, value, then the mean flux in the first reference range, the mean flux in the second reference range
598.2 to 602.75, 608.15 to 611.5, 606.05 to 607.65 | -0.22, 5.14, 5.03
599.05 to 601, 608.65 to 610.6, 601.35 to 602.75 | 0.03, 5.22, 4.96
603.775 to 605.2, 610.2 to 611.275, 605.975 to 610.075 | -0.40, 4.98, 4.88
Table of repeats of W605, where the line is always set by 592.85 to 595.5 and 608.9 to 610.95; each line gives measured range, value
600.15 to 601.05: -0.04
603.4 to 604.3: 0.02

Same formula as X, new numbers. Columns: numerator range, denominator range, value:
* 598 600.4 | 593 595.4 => 0.93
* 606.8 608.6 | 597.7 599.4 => 1.12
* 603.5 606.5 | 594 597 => 0.94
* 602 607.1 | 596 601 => 0.99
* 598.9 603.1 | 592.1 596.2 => 0.95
